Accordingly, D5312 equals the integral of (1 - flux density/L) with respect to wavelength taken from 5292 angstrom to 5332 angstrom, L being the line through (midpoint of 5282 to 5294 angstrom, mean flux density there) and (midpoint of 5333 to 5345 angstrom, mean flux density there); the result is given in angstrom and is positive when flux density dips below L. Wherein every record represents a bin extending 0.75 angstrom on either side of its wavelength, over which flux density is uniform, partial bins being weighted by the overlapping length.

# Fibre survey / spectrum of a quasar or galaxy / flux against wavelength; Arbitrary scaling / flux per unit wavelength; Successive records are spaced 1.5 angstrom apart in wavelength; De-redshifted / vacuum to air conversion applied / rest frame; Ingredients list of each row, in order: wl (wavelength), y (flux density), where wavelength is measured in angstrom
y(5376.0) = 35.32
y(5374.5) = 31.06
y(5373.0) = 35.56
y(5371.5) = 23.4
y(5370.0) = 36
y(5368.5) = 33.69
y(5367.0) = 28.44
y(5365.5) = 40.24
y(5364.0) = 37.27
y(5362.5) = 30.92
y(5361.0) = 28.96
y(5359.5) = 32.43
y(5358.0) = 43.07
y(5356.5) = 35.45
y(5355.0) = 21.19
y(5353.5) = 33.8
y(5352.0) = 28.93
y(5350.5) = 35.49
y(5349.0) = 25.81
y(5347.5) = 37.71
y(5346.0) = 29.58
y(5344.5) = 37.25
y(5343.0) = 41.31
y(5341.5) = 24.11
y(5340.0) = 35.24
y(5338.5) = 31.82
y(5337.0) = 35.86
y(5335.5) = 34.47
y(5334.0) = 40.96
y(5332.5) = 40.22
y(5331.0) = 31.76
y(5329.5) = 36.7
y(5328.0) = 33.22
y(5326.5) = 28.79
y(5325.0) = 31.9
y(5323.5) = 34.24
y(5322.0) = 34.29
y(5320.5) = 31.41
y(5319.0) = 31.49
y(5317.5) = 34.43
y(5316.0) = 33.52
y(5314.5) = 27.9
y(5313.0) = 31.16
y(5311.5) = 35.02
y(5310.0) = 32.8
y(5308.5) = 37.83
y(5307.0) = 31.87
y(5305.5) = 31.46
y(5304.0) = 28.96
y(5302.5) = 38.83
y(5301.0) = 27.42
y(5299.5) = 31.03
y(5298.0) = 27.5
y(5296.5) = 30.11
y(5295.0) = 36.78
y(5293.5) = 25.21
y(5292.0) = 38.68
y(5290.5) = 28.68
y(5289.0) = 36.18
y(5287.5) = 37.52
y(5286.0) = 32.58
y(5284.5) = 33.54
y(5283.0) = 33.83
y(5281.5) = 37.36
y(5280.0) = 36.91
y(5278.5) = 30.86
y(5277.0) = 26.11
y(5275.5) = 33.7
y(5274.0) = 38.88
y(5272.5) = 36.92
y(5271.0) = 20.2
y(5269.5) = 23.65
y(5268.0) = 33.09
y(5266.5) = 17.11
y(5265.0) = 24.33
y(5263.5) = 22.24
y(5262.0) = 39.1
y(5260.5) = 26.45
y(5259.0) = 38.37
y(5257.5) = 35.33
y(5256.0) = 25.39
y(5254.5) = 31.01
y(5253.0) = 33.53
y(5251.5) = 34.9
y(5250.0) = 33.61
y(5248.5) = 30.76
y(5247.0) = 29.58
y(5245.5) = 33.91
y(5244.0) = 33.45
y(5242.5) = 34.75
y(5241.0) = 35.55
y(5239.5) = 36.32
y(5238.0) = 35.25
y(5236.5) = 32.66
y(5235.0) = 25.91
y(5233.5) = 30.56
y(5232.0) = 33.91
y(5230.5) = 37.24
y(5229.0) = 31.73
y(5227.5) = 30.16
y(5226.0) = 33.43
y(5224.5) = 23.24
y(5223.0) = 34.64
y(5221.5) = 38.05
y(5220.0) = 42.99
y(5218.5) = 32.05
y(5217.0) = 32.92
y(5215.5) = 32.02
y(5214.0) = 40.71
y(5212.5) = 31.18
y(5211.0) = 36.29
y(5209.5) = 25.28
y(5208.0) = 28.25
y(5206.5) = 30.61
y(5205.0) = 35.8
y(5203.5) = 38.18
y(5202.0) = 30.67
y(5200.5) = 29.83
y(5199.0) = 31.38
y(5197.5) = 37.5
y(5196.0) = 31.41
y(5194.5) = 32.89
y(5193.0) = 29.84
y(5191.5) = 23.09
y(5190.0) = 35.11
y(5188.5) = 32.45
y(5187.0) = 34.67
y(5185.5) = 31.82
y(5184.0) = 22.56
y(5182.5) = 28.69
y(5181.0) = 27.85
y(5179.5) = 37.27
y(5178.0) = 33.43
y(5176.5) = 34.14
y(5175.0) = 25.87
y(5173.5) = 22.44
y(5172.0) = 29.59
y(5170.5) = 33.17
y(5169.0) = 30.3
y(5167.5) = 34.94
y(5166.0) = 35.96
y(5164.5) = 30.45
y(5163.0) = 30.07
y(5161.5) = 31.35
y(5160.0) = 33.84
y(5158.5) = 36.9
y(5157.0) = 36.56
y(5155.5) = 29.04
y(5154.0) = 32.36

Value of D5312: 2.3 angstrom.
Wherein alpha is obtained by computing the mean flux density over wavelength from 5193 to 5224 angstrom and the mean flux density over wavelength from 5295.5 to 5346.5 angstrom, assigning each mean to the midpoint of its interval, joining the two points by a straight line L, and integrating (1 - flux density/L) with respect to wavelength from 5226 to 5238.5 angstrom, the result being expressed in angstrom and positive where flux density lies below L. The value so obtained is 0.4 angstrom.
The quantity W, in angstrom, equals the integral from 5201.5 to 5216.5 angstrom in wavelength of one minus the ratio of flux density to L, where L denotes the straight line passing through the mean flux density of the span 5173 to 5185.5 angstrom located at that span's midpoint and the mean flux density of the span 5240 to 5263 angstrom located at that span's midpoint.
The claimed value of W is -1.0 angstrom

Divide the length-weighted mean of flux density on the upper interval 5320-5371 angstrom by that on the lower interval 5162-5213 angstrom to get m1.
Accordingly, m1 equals 1.1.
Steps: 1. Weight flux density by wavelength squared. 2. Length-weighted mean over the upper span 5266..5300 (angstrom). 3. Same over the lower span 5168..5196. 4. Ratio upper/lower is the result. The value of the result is 1.1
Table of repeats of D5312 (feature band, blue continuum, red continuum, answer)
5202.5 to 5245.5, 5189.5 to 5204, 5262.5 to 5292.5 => -2.36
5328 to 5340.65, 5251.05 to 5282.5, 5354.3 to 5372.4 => -1.44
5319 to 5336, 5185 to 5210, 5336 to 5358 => -0.82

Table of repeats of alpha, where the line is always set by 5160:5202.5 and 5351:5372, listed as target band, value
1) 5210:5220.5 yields -1.2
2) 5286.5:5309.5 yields -0.4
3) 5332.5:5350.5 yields -1.1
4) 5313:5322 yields 0.1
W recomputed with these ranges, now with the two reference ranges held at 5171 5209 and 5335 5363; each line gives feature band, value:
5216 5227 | -0.85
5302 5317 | -0.23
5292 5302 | 0.51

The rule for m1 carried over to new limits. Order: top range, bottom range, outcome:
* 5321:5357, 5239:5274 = 1.08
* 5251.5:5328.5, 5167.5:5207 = 1.02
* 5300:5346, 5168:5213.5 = 1.08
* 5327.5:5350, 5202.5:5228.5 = 1.04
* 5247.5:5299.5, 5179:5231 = 0.97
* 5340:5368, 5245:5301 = 1.05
